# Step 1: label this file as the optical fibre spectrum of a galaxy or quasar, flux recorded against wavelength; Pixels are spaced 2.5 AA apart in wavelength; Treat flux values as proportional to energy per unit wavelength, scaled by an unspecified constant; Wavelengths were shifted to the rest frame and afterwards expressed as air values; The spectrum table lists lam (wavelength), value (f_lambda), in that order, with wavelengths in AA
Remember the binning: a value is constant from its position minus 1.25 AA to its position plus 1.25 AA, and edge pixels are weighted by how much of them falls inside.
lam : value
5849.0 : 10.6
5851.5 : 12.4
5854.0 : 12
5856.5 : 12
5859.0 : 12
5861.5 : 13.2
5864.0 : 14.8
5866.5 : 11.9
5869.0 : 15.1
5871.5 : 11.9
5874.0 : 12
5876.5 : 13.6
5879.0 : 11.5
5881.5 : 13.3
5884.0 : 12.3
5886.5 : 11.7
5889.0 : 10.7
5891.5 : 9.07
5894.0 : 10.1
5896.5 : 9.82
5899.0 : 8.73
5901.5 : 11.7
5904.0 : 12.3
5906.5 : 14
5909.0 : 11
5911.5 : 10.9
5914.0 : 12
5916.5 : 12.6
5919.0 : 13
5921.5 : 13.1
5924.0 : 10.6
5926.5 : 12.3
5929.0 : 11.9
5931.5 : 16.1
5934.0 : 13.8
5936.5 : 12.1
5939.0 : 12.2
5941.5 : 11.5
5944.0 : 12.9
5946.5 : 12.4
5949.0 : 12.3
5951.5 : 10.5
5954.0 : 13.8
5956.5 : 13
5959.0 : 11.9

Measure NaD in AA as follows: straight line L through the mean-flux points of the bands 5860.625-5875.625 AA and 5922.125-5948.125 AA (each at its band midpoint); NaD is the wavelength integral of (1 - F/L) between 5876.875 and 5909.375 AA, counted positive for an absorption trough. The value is 4.1 AA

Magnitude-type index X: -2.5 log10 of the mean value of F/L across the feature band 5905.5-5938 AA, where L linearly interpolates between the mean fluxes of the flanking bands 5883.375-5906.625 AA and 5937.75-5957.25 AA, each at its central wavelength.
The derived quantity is -0.09 mag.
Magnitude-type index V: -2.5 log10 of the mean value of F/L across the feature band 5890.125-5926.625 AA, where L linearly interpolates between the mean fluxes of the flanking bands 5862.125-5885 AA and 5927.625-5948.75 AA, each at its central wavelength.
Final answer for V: 0.13 mag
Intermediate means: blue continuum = 12.9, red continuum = 12.8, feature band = 11.4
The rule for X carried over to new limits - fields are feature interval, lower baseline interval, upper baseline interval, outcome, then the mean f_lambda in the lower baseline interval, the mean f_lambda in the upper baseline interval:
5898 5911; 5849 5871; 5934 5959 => 0.09 mag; 12.8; 12.4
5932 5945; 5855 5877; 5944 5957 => -0.02 mag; 12.9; 12.4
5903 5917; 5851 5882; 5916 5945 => 0.05 mag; 12.7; 12.7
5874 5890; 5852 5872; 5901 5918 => 0.03 mag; 12.9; 12.1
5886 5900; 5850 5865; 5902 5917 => 0.23 mag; 12.7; 12.1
